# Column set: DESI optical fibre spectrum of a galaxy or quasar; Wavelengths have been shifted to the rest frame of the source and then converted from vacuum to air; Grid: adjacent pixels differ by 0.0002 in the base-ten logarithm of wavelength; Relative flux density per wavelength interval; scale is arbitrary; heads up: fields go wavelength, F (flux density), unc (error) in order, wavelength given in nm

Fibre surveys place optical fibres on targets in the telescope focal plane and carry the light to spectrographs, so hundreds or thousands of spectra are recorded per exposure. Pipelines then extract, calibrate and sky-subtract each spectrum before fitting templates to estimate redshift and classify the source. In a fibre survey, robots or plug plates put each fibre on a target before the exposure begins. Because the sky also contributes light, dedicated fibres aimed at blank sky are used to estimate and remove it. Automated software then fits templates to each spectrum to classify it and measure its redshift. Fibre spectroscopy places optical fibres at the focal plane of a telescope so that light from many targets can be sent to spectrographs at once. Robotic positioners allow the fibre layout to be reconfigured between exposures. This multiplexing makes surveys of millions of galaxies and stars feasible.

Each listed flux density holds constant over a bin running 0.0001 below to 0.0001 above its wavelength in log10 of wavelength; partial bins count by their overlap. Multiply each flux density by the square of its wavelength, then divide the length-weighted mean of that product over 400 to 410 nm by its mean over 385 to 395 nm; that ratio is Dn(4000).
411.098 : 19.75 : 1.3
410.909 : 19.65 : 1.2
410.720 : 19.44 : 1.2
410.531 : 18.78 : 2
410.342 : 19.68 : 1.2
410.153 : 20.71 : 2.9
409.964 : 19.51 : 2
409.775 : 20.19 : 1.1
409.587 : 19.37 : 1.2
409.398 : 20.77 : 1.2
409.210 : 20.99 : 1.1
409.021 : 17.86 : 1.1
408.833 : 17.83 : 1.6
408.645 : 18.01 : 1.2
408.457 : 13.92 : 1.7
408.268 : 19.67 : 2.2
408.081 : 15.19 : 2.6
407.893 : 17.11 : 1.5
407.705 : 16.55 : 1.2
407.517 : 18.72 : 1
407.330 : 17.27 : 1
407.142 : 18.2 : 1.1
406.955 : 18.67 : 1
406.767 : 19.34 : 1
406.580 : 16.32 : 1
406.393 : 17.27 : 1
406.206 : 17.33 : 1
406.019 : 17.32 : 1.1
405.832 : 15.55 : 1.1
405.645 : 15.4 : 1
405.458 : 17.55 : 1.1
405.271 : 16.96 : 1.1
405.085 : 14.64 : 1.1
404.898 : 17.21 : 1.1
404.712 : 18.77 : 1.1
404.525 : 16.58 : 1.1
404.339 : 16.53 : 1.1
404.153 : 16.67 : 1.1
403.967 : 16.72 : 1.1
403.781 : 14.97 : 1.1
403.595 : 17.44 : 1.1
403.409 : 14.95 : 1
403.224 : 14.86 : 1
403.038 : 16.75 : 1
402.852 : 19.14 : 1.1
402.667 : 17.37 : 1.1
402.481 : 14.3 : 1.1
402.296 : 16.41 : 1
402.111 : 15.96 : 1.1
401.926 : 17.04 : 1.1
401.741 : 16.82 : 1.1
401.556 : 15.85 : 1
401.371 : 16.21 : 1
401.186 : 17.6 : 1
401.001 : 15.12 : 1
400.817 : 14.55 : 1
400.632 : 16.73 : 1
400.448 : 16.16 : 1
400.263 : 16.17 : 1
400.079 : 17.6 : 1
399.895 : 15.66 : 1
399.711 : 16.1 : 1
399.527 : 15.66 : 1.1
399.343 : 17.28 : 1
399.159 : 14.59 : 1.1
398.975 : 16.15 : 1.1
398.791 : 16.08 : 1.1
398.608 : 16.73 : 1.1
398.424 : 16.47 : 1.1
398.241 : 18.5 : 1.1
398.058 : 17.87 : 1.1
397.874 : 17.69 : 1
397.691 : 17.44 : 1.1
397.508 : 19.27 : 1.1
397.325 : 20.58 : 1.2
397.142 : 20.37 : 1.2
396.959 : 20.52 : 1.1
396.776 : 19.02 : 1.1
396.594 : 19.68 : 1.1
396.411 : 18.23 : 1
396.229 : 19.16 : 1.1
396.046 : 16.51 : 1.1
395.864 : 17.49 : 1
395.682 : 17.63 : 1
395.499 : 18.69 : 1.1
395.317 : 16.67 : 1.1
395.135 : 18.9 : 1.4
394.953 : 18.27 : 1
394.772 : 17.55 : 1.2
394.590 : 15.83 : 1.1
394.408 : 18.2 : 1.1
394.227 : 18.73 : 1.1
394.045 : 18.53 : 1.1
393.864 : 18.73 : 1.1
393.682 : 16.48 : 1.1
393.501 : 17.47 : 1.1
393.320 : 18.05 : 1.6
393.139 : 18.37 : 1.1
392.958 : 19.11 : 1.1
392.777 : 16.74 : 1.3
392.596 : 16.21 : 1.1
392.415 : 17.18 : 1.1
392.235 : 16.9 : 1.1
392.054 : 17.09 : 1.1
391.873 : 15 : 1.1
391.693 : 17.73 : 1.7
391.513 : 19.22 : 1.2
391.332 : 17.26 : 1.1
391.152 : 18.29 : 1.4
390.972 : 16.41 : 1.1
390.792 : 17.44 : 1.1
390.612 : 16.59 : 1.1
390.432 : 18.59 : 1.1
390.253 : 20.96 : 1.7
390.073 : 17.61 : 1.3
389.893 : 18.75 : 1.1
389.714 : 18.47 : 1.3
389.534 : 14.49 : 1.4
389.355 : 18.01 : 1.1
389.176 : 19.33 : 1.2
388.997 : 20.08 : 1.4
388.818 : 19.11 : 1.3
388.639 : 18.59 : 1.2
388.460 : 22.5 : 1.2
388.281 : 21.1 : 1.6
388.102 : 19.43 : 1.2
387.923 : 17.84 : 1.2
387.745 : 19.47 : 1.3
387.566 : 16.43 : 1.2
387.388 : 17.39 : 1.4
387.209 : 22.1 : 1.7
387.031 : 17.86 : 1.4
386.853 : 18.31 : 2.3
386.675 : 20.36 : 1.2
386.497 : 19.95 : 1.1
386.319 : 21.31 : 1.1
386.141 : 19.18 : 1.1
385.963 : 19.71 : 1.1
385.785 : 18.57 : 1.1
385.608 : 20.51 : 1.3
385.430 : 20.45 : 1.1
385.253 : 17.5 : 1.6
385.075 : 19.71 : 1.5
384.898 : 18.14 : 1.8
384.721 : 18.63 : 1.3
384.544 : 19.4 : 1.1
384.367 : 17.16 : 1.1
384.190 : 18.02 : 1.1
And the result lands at 1.00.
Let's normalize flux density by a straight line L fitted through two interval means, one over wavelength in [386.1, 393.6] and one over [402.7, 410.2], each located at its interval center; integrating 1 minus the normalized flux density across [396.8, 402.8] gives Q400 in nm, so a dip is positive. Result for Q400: 0.30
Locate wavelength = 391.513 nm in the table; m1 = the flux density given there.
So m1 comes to 19.22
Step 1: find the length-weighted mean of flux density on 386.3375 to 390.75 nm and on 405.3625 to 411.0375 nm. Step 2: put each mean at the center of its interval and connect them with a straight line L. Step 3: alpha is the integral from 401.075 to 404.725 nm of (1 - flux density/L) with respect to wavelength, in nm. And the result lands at 0.37 nm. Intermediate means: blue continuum 18.9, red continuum 18.2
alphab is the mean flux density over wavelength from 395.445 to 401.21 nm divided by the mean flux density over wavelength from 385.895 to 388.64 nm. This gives 0.89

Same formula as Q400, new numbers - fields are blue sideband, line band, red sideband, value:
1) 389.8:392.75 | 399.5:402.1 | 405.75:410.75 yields 0.24 nm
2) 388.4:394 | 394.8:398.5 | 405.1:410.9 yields -0.10 nm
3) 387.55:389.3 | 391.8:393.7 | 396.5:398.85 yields 0.18 nm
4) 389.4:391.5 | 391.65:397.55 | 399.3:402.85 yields -0.29 nm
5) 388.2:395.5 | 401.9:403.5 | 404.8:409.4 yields 0.12 nm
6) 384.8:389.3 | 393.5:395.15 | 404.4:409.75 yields 0.08 nm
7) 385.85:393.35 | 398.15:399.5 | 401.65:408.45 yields 0.08 nm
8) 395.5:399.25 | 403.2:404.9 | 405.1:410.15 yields 0.13 nm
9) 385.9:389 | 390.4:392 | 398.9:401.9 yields 0.10 nm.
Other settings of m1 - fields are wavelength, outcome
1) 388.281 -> 21.1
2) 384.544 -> 19.4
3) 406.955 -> 18.67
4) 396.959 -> 20.52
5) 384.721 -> 18.63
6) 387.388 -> 17.39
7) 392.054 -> 17.09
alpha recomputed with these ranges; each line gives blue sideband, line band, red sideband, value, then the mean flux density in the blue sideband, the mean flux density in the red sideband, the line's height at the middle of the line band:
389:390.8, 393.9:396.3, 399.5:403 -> -0.07 nm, 18.2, 16.4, 17.3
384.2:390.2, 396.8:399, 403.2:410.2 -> -0.01 nm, 19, 17.5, 18.2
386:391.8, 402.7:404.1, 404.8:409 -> 0.08 nm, 18.8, 17.1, 17.4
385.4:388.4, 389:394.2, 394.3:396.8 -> 0.25 nm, 19.4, 18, 18.6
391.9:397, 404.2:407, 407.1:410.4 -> 0.20 nm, 17.9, 18.4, 18.3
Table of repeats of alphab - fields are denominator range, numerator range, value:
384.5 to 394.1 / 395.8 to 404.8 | 0.92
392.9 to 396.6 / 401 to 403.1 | 0.92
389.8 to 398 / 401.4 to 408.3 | 0.93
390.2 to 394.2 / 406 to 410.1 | 1.03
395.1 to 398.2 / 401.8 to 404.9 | 0.89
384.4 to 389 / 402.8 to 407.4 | 0.87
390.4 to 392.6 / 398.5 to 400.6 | 0.94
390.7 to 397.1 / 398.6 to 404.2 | 0.91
